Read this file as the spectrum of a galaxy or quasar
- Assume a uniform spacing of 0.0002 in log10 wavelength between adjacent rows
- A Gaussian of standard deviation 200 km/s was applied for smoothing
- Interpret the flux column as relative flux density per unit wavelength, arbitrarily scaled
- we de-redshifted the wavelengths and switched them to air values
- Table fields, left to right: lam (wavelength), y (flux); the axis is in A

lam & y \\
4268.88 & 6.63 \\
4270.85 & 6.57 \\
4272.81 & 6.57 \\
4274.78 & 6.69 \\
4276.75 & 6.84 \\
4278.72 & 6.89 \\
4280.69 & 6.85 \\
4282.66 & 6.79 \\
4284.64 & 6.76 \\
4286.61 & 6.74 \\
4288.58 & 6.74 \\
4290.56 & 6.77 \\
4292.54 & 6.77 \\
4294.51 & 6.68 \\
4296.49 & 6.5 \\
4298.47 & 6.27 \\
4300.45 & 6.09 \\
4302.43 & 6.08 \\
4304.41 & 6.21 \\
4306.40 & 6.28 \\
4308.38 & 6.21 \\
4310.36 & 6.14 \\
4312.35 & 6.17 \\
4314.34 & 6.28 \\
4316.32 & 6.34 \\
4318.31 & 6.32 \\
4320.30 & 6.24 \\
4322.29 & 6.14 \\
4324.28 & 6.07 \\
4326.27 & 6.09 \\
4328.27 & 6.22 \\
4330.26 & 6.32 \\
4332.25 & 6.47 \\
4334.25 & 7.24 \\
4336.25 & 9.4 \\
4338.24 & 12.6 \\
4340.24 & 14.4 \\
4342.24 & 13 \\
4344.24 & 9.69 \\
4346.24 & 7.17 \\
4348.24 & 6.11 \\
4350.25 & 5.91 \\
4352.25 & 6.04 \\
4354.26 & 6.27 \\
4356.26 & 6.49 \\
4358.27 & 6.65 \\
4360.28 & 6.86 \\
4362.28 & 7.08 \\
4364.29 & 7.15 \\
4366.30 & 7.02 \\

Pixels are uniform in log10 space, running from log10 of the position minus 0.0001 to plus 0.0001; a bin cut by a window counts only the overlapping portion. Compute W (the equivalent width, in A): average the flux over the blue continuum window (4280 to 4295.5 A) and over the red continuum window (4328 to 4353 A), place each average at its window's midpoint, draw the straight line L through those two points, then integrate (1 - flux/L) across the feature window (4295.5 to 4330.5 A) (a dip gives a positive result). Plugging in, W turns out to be 6.4 A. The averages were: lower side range 6.76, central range 6.22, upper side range 8.6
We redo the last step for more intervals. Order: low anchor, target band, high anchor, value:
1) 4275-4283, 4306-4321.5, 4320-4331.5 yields 0.3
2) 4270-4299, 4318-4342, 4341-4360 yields -2.3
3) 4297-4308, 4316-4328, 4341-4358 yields 1.1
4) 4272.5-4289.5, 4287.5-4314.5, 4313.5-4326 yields 0.5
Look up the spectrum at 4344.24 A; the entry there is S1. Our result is 9.69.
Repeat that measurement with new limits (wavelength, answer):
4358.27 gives 6.65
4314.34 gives 6.28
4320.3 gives 6.24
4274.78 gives 6.69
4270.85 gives 6.57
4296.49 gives 6.5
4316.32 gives 6.34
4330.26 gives 6.32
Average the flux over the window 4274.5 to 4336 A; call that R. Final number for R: 6.49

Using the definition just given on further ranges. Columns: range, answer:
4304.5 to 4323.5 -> 6.23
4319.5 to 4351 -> 8.1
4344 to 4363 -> 6.71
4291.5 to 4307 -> 6.36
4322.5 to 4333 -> 6.22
